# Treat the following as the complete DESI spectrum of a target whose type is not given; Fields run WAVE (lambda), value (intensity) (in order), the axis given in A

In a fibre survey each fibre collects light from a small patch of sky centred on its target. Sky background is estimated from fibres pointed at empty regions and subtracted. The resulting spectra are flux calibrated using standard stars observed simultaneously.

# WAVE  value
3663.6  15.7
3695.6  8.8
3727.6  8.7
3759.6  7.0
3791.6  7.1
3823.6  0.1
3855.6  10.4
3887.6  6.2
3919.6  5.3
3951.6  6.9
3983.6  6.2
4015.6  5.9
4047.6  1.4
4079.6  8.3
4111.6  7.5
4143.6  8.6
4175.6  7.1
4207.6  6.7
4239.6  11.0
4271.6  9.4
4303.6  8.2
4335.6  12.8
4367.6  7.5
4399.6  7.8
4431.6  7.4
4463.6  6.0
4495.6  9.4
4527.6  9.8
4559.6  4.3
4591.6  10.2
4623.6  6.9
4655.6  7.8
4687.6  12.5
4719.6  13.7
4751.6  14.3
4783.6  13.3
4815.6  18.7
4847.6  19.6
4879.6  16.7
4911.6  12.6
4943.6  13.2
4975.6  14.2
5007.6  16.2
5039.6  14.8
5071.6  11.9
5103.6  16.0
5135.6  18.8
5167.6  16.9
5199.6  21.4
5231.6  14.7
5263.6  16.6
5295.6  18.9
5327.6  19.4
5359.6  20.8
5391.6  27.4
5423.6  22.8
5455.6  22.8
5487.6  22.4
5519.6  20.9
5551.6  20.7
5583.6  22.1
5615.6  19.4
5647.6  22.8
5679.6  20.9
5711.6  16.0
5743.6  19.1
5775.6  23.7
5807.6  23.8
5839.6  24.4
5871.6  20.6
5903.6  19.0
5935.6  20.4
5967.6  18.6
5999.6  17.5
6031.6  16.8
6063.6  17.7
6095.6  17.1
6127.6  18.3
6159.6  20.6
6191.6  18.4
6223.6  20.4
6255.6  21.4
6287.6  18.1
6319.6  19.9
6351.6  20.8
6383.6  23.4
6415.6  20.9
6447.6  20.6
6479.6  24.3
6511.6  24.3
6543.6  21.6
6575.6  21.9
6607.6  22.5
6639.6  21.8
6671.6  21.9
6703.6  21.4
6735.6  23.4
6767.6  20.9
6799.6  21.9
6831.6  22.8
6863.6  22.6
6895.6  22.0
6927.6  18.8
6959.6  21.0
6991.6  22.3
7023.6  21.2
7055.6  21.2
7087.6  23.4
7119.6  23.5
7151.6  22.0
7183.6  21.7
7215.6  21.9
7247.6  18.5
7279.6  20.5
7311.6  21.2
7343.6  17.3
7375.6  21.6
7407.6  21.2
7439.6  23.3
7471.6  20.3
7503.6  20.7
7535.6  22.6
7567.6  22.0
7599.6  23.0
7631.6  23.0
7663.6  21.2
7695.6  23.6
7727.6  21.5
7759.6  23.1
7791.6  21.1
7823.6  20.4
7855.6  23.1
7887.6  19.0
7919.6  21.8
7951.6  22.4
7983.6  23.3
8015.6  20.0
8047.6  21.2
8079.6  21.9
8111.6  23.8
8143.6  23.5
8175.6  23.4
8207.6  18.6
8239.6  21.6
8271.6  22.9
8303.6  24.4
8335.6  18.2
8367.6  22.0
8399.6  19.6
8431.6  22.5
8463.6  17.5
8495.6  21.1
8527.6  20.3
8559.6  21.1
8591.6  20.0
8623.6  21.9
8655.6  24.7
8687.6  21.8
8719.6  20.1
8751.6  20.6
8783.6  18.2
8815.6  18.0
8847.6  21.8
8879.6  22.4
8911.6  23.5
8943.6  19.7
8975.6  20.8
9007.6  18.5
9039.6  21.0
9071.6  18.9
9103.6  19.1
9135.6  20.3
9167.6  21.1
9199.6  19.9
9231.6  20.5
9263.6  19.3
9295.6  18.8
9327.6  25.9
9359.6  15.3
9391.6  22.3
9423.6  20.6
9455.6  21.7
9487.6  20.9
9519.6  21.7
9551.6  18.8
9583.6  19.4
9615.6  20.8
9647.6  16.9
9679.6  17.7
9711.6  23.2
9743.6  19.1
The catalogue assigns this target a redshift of 0.18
